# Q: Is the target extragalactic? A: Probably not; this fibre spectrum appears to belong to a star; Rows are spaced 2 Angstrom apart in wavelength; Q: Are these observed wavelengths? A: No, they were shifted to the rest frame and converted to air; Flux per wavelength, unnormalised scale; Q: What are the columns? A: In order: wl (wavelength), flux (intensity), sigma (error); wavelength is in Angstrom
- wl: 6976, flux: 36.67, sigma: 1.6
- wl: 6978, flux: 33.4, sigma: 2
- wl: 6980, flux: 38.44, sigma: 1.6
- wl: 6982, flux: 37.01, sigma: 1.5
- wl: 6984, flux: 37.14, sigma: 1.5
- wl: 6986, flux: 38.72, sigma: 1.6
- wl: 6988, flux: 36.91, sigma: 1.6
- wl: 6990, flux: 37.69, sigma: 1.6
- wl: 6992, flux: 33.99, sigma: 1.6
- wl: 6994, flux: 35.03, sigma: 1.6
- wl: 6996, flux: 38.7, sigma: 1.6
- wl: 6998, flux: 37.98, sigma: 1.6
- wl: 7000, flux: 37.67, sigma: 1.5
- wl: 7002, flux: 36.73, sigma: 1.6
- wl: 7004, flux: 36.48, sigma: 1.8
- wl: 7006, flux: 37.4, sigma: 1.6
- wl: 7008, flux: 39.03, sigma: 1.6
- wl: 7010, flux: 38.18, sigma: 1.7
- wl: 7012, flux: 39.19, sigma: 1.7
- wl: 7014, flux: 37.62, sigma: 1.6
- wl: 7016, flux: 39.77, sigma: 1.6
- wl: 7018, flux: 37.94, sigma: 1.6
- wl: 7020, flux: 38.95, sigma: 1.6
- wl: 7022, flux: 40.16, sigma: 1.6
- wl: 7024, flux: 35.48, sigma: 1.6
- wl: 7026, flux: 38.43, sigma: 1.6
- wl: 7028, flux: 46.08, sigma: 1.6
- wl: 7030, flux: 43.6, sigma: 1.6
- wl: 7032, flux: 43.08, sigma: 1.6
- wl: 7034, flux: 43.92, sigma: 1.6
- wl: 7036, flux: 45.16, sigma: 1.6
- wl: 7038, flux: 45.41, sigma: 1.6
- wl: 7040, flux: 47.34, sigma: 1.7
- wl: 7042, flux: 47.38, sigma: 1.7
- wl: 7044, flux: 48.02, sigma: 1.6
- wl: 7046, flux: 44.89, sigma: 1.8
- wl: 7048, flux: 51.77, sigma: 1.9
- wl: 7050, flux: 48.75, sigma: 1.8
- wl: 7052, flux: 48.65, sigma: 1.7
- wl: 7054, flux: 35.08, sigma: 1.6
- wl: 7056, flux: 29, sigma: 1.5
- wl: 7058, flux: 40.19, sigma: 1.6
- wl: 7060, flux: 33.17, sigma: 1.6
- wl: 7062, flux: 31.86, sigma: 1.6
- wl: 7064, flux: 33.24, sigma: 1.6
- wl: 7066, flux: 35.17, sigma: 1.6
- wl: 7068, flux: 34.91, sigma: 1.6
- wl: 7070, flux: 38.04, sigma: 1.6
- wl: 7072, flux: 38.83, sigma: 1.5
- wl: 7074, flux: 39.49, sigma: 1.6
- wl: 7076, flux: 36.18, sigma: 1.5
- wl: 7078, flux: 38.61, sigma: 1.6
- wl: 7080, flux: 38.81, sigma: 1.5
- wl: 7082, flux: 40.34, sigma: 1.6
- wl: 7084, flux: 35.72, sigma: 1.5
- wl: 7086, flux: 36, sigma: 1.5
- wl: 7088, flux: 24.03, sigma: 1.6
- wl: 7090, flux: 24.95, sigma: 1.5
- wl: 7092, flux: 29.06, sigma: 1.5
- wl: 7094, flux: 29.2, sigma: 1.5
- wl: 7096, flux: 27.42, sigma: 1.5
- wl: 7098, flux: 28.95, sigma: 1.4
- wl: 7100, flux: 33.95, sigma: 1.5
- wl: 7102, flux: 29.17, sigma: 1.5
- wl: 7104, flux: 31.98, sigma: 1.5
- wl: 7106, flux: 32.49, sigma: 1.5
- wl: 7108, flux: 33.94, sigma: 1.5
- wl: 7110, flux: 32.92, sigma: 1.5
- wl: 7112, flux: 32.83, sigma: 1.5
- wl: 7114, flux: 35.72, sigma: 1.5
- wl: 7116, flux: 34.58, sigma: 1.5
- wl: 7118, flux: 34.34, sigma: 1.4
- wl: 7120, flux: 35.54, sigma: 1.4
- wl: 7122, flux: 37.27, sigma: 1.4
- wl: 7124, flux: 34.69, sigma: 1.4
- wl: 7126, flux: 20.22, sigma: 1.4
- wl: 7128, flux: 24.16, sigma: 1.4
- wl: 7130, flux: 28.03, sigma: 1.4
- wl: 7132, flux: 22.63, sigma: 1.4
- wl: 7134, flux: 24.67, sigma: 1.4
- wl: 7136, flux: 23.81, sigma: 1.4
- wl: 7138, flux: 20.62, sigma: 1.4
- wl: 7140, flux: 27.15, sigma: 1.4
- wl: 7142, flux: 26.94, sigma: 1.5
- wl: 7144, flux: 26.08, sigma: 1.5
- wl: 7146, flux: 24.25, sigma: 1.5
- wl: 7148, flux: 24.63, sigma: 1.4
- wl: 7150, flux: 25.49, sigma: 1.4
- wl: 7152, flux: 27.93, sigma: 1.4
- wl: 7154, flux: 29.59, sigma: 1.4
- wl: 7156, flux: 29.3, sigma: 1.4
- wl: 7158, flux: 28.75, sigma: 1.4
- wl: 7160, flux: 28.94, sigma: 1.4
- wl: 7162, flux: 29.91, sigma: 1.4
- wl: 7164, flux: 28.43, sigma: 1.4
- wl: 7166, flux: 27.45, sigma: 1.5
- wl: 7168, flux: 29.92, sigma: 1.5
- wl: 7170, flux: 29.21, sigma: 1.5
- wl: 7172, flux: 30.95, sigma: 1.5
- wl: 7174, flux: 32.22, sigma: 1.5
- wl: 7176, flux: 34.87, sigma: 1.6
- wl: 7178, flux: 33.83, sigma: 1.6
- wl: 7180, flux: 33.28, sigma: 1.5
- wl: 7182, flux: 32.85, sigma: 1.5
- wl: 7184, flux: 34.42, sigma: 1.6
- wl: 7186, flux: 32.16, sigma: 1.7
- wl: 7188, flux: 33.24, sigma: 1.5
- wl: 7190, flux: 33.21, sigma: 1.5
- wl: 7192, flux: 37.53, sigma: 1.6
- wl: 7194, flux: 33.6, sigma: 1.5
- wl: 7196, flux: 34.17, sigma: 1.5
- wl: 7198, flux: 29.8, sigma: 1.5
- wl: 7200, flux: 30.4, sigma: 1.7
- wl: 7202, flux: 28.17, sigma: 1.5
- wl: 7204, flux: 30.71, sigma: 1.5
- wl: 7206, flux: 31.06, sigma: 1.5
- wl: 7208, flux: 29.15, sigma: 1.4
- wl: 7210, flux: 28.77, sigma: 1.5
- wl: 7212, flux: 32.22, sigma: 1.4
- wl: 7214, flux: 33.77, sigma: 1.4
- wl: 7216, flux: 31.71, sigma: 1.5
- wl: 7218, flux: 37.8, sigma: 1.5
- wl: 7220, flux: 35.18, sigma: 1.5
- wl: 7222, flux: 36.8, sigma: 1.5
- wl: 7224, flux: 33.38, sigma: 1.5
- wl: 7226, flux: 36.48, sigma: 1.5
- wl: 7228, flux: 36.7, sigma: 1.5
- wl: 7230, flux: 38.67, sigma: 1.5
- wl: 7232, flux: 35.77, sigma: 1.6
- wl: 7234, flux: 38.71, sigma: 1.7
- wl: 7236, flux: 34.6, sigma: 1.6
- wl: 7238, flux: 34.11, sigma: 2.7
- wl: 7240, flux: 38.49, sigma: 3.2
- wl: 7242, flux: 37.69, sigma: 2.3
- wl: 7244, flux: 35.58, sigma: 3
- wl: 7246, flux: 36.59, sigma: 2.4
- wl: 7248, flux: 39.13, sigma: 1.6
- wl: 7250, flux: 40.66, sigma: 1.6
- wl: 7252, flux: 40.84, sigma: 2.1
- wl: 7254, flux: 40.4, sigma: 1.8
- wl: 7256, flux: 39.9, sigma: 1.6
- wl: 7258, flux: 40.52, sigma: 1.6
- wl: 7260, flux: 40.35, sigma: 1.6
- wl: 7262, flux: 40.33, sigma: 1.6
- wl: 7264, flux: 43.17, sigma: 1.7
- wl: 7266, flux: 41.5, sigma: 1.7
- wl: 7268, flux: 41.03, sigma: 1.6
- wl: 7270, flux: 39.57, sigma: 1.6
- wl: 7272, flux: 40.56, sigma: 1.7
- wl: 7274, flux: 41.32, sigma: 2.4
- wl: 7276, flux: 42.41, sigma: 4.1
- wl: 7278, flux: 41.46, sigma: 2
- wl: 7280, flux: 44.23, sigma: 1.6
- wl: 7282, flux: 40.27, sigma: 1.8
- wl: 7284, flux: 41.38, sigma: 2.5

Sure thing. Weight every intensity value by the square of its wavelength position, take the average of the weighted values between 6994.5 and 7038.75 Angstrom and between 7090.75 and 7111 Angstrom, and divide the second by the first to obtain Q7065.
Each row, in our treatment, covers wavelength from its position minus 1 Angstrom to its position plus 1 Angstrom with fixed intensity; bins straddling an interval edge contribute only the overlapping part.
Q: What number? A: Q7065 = 0.8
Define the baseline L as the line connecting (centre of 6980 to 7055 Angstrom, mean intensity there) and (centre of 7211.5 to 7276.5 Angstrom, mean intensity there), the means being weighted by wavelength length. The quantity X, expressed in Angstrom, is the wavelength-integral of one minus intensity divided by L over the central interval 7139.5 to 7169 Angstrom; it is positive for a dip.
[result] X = 8.63 Angstrom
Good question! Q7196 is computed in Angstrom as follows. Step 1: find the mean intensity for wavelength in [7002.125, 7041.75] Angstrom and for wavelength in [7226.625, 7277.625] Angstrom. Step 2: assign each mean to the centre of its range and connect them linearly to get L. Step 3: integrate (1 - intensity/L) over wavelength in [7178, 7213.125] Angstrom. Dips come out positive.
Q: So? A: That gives 6.6 Angstrom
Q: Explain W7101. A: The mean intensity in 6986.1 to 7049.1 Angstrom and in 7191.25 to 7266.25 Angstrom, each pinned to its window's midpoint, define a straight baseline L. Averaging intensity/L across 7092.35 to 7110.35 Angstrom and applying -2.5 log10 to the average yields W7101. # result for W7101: 0.24 mag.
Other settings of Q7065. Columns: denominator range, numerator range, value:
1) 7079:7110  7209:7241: 1.15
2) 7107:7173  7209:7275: 1.34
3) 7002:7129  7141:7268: 0.95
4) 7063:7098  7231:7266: 1.20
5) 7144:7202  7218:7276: 1.29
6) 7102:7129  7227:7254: 1.21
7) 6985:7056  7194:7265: 0.93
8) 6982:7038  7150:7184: 0.82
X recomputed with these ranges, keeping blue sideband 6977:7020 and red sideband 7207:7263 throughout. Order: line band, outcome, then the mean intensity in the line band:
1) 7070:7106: 3.8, 33.2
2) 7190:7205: 1.9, 32.1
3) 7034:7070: -3.8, 41.2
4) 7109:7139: 6.1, 29.5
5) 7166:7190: 2.9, 32.3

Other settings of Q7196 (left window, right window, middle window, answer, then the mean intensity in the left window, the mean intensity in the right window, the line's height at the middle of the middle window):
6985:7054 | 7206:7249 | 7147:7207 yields 9.4 Angstrom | 41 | 35.2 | 36.6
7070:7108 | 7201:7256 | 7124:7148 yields 6.4 Angstrom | 33.2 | 35.4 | 33.9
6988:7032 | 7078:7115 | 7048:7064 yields -1.6 Angstrom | 38.5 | 32.3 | 35.2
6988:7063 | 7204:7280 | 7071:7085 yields 0.4 Angstrom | 40.2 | 37.5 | 39.6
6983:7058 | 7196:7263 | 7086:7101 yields 3.9 Angstrom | 40.5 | 35.6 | 38.8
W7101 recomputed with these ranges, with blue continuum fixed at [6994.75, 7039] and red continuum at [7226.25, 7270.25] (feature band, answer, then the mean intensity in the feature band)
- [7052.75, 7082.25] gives 0.10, 36.2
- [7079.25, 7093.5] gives 0.21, 32.5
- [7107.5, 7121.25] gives 0.15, 34.3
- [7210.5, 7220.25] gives 0.15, 33.8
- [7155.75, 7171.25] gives 0.33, 29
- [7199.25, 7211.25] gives 0.29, 29.7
